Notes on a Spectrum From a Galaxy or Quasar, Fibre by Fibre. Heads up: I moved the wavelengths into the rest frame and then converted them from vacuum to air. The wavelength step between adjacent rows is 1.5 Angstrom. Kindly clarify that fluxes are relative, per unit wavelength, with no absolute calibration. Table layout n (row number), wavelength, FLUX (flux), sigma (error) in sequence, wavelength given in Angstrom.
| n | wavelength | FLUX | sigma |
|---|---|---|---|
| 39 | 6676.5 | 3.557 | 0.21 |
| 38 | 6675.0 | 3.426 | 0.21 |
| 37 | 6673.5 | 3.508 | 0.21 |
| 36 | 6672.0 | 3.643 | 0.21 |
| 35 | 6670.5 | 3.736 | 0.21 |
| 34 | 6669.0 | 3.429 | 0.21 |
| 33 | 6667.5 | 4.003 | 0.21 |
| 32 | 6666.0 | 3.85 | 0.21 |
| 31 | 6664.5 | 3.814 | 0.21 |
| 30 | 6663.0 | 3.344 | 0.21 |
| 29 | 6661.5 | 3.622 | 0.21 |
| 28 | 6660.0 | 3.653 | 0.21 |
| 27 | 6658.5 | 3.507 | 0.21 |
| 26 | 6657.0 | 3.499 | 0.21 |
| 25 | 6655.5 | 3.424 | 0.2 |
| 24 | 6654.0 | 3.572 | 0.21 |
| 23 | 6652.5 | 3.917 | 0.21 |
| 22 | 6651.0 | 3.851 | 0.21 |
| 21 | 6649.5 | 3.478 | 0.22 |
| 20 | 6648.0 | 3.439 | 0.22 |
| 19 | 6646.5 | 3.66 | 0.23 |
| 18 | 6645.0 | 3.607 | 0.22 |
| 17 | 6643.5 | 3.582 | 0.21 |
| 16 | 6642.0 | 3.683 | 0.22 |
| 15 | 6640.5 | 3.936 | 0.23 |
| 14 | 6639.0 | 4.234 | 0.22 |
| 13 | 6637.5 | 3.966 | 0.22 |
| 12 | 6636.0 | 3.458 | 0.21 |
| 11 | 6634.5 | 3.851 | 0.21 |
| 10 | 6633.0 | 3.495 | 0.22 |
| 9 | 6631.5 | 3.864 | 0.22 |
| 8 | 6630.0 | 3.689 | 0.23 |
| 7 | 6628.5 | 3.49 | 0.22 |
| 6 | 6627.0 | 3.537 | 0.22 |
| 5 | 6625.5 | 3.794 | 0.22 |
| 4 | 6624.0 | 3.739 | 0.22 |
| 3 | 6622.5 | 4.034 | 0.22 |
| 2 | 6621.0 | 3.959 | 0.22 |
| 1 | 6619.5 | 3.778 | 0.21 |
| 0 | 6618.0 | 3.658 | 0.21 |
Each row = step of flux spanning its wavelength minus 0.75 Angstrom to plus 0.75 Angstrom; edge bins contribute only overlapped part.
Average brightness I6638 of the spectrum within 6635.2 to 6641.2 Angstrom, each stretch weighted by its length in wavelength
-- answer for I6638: 3.9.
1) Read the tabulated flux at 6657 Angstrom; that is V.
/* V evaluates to 3.499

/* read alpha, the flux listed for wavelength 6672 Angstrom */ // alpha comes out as 3.643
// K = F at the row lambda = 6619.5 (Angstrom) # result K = 3.778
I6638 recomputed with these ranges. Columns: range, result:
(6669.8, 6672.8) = 3.69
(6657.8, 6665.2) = 3.59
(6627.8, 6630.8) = 3.6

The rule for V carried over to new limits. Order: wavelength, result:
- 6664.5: 3.814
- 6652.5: 3.917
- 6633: 3.495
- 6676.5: 3.557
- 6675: 3.426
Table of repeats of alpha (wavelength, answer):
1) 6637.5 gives 3.966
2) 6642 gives 3.683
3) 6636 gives 3.458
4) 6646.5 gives 3.66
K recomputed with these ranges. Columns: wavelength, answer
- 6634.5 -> 3.851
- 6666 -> 3.85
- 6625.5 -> 3.794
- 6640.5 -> 3.936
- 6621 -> 3.959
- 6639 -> 4.234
